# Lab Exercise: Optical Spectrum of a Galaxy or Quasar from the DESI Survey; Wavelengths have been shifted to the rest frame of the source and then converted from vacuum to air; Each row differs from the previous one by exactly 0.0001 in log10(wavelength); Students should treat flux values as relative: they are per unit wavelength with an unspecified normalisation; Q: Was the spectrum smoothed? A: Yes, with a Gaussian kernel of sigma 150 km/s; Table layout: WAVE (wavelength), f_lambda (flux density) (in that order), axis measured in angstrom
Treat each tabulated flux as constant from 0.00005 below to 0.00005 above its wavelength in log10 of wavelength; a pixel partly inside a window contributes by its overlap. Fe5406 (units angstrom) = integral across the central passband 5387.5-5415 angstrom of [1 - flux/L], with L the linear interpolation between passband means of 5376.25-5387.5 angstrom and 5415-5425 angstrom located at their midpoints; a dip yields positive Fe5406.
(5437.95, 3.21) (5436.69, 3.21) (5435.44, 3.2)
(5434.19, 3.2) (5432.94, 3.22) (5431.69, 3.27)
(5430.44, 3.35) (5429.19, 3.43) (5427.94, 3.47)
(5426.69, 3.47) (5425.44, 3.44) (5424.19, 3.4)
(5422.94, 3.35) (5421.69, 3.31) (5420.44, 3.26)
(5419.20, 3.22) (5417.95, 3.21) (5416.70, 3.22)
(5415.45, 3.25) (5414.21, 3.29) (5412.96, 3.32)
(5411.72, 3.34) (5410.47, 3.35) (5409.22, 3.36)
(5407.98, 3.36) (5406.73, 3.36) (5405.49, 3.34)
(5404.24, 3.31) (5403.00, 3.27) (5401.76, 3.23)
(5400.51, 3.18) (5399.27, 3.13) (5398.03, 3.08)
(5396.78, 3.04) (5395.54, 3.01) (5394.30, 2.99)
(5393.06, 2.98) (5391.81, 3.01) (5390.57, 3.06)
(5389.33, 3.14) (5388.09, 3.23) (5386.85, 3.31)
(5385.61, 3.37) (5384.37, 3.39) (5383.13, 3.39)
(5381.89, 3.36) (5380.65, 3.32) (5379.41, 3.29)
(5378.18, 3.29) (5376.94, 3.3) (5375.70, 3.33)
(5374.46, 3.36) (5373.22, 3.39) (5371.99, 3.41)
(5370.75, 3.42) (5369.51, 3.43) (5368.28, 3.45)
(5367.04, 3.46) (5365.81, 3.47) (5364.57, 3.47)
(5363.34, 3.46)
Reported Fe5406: 0.9 angstrom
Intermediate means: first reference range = 3.34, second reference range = 3.28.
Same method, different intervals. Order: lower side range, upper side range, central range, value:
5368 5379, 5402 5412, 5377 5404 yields 1.2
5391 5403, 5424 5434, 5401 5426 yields -0.6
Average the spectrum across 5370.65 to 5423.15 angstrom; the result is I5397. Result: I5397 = 3.26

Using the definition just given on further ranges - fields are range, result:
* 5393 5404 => 3.12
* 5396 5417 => 3.26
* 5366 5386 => 3.38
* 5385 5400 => 3.11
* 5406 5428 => 3.33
